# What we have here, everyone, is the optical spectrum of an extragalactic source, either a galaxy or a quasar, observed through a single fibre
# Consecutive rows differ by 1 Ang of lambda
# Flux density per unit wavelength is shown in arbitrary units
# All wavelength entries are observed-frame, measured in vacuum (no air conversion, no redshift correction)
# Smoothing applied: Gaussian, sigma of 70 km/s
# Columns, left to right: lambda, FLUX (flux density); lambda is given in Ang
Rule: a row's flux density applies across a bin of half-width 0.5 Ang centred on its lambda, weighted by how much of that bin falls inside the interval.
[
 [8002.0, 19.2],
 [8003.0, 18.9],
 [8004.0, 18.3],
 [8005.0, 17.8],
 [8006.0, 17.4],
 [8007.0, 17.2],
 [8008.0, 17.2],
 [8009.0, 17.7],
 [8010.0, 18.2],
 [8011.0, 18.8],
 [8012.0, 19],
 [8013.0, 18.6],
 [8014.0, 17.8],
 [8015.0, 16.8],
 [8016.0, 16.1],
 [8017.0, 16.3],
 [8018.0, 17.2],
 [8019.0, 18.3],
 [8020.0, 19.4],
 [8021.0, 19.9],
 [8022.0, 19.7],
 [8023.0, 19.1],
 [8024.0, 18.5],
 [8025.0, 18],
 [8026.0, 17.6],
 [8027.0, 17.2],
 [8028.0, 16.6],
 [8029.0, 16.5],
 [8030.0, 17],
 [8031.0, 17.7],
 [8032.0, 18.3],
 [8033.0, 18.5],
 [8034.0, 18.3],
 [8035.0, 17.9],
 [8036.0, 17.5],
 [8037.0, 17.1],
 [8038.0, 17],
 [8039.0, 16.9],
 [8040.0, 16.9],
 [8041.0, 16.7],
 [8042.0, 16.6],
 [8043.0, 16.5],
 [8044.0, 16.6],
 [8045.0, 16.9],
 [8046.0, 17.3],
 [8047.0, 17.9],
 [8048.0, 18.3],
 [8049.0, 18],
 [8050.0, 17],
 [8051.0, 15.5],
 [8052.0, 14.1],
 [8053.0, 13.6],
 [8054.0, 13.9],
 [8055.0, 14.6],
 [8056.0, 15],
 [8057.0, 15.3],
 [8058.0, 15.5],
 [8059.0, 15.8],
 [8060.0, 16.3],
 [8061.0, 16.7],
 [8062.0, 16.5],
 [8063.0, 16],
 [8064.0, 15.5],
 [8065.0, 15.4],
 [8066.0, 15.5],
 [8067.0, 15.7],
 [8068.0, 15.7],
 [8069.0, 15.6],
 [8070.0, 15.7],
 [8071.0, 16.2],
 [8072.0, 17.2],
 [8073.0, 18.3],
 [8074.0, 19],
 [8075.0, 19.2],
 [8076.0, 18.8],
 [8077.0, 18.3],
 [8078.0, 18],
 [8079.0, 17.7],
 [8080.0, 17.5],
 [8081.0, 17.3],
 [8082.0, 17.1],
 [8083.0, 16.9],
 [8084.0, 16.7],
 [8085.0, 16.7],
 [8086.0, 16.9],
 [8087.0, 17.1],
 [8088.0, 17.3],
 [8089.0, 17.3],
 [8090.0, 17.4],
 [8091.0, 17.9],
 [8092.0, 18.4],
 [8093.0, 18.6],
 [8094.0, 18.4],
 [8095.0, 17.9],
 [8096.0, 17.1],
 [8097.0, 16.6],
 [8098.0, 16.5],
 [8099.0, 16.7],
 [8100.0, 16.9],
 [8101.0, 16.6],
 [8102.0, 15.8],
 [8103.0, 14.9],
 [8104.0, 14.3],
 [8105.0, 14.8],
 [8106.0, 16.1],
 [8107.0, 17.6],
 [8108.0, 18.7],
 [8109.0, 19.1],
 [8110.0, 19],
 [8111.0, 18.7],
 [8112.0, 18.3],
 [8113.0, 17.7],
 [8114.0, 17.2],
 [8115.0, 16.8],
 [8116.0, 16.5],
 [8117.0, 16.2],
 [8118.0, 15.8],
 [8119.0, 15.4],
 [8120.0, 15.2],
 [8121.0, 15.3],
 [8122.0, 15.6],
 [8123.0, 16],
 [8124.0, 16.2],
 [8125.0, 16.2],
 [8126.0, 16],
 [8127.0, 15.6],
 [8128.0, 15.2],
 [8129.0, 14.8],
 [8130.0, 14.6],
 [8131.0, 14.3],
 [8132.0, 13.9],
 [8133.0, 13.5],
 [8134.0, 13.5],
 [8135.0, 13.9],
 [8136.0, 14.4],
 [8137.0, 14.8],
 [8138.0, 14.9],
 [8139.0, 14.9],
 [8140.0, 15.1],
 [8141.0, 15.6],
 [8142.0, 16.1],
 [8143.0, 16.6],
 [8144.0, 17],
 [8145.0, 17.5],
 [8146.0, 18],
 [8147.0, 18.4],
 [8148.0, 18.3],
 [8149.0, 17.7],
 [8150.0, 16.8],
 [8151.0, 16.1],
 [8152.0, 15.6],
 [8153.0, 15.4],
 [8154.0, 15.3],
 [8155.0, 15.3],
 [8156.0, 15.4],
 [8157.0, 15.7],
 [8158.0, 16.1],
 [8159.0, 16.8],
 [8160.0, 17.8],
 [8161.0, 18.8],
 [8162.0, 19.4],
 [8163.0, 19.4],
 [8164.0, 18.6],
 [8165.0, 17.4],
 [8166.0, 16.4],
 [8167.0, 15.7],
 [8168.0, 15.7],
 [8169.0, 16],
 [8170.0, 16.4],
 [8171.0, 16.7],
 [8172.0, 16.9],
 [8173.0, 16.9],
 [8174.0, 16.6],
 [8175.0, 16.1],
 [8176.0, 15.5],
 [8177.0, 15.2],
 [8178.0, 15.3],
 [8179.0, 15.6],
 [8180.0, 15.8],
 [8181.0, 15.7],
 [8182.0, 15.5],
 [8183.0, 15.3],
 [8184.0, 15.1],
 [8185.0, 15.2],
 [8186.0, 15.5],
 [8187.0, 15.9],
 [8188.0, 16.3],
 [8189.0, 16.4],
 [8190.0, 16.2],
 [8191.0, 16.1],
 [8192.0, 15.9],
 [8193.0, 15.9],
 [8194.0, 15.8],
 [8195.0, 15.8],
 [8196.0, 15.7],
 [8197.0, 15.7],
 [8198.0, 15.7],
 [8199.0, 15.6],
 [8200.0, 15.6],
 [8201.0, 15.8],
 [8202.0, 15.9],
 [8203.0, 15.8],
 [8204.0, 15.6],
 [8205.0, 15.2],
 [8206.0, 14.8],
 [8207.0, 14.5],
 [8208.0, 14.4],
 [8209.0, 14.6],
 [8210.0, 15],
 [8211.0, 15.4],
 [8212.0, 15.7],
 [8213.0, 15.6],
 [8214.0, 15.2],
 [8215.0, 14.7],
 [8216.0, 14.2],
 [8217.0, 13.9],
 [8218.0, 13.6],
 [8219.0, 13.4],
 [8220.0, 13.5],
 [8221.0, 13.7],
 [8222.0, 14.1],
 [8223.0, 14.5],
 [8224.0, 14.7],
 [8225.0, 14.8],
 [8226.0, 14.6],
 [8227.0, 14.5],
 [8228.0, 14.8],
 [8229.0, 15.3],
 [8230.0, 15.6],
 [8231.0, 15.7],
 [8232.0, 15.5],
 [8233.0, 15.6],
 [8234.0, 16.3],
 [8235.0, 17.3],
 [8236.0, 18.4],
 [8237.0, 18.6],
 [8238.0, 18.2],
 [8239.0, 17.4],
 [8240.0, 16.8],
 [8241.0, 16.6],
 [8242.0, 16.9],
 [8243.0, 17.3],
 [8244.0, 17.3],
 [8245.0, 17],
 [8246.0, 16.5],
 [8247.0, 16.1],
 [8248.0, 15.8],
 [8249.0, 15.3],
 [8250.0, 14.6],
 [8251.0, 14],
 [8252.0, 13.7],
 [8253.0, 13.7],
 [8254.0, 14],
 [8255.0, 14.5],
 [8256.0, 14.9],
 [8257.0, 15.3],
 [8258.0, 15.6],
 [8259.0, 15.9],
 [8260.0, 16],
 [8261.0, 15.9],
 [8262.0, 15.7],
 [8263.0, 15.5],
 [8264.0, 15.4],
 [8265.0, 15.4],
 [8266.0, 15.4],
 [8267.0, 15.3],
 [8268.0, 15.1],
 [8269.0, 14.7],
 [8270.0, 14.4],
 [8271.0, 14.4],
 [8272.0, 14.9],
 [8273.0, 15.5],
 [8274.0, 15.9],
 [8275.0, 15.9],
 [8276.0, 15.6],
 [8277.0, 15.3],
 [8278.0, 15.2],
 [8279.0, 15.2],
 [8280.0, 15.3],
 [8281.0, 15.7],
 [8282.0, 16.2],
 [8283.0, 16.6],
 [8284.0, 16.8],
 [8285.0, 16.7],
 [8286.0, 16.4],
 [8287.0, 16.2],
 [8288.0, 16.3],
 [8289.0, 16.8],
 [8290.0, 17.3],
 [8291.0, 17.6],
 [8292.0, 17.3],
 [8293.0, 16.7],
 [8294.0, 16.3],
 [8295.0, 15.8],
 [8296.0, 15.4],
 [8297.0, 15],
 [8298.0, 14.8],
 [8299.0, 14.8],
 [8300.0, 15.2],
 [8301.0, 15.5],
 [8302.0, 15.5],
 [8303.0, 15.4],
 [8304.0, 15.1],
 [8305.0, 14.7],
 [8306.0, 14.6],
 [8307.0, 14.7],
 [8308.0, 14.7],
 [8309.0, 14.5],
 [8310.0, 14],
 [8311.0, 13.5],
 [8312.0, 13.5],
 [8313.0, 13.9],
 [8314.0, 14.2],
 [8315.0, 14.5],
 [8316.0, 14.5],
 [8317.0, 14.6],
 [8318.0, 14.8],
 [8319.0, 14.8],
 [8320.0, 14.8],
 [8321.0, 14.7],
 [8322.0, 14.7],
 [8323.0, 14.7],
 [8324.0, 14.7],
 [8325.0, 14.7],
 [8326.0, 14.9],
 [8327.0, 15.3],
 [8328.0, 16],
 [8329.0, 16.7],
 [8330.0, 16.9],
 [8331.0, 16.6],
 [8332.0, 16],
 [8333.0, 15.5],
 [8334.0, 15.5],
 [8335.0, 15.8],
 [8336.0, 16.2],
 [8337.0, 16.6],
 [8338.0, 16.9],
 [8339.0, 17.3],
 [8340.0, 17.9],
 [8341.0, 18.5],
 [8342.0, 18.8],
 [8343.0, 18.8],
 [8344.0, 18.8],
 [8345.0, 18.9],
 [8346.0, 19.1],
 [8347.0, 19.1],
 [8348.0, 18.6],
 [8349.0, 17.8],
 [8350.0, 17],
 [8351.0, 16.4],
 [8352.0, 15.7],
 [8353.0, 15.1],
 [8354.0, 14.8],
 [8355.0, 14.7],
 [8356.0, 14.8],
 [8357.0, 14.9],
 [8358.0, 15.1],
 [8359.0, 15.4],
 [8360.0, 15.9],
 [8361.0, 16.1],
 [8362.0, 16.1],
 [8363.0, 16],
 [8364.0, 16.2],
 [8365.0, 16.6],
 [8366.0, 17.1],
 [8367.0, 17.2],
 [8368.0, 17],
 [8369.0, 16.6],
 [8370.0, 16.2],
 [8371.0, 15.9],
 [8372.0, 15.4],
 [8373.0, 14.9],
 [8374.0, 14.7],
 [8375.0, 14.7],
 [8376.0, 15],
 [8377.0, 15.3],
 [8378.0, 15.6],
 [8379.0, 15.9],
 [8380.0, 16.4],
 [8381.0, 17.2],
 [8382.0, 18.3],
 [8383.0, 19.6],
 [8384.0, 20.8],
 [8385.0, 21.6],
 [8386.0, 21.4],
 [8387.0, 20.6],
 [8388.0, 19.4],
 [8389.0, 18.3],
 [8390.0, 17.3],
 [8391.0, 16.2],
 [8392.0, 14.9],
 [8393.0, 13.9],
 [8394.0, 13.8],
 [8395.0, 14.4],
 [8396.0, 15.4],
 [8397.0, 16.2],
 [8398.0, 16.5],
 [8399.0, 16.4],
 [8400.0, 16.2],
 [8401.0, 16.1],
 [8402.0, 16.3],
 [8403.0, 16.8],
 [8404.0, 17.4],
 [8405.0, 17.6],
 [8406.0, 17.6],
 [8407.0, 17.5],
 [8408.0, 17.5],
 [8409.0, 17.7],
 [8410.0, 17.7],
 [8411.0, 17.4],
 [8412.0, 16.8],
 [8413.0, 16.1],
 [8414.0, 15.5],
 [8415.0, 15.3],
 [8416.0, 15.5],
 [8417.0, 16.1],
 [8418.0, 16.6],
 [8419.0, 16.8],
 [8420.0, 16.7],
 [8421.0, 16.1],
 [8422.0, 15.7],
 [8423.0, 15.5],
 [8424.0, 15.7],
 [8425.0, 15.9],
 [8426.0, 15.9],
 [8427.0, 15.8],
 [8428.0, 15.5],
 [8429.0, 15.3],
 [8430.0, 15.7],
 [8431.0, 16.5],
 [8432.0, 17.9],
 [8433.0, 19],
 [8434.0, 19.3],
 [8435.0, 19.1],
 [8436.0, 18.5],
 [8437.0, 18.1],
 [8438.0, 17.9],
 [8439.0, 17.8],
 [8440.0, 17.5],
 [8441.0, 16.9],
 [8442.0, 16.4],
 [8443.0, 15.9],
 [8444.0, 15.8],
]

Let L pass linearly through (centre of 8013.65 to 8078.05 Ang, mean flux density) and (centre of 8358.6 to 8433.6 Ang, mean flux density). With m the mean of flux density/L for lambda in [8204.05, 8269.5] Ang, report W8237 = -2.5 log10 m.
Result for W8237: 0.09 mag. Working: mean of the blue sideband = 17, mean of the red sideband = 16.6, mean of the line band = 15.4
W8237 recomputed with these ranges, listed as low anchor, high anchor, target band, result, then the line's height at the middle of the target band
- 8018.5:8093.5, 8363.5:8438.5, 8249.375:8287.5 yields 0.10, 16.9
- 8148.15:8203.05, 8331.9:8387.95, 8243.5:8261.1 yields 0.08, 16.5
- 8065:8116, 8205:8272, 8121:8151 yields 0.06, 16.6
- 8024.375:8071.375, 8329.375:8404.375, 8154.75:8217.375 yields 0.04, 16.6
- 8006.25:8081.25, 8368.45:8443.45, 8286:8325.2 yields 0.11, 16.9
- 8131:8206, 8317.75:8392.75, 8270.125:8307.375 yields 0.04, 16.4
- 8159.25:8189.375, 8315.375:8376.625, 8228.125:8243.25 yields -0.02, 16.3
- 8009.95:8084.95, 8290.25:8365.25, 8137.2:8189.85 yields 0.01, 16.6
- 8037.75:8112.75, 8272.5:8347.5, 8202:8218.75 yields 0.10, 16.3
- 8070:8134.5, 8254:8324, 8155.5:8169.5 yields -0.05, 16.3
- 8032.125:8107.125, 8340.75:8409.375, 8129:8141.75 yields 0.16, 16.8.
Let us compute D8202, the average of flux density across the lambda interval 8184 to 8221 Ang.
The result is 15.3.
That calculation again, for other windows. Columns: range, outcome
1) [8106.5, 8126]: 16.9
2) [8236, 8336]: 15.5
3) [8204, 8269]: 15.4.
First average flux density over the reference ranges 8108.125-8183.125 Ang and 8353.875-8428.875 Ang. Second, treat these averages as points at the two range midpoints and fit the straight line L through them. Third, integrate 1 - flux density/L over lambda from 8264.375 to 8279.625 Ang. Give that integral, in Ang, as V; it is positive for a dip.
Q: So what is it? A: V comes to 1.06 Ang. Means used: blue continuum 16.2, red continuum 16.5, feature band 15.2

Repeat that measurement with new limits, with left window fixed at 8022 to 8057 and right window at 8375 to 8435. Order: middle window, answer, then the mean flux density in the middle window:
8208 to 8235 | 3.3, 14.8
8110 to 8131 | 0.9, 16.2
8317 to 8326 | 1.1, 14.7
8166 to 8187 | 1.3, 15.9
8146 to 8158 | 0.3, 16.4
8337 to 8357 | -0.5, 17.2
